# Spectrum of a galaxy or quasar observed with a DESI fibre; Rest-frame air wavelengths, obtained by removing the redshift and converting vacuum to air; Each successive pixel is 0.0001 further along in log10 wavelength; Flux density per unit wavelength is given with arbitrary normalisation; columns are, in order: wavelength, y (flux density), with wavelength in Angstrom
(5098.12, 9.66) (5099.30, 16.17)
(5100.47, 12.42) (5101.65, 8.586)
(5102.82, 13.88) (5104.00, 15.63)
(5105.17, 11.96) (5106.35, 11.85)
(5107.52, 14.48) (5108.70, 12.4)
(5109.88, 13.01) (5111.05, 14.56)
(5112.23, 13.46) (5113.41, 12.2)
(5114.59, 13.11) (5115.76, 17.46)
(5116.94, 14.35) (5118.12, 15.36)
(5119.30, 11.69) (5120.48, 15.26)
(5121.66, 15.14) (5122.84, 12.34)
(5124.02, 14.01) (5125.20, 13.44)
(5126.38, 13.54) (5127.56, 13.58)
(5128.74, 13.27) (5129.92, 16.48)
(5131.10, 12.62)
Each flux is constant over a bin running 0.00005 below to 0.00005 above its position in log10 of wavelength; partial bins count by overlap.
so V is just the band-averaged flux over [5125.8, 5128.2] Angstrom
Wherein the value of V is 13.6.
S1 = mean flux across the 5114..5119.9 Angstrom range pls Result 14.4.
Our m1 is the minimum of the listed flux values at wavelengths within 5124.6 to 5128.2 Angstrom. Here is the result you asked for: 13.44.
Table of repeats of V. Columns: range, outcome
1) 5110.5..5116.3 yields 14.1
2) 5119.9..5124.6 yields 14.2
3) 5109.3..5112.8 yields 13.7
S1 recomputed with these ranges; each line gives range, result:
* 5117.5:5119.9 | 13.5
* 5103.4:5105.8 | 13.7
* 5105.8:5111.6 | 13.3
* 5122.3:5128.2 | 13.4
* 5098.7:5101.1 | 14.2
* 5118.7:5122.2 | 14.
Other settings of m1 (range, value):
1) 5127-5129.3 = 13.27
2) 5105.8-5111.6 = 11.85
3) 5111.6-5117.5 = 12.2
